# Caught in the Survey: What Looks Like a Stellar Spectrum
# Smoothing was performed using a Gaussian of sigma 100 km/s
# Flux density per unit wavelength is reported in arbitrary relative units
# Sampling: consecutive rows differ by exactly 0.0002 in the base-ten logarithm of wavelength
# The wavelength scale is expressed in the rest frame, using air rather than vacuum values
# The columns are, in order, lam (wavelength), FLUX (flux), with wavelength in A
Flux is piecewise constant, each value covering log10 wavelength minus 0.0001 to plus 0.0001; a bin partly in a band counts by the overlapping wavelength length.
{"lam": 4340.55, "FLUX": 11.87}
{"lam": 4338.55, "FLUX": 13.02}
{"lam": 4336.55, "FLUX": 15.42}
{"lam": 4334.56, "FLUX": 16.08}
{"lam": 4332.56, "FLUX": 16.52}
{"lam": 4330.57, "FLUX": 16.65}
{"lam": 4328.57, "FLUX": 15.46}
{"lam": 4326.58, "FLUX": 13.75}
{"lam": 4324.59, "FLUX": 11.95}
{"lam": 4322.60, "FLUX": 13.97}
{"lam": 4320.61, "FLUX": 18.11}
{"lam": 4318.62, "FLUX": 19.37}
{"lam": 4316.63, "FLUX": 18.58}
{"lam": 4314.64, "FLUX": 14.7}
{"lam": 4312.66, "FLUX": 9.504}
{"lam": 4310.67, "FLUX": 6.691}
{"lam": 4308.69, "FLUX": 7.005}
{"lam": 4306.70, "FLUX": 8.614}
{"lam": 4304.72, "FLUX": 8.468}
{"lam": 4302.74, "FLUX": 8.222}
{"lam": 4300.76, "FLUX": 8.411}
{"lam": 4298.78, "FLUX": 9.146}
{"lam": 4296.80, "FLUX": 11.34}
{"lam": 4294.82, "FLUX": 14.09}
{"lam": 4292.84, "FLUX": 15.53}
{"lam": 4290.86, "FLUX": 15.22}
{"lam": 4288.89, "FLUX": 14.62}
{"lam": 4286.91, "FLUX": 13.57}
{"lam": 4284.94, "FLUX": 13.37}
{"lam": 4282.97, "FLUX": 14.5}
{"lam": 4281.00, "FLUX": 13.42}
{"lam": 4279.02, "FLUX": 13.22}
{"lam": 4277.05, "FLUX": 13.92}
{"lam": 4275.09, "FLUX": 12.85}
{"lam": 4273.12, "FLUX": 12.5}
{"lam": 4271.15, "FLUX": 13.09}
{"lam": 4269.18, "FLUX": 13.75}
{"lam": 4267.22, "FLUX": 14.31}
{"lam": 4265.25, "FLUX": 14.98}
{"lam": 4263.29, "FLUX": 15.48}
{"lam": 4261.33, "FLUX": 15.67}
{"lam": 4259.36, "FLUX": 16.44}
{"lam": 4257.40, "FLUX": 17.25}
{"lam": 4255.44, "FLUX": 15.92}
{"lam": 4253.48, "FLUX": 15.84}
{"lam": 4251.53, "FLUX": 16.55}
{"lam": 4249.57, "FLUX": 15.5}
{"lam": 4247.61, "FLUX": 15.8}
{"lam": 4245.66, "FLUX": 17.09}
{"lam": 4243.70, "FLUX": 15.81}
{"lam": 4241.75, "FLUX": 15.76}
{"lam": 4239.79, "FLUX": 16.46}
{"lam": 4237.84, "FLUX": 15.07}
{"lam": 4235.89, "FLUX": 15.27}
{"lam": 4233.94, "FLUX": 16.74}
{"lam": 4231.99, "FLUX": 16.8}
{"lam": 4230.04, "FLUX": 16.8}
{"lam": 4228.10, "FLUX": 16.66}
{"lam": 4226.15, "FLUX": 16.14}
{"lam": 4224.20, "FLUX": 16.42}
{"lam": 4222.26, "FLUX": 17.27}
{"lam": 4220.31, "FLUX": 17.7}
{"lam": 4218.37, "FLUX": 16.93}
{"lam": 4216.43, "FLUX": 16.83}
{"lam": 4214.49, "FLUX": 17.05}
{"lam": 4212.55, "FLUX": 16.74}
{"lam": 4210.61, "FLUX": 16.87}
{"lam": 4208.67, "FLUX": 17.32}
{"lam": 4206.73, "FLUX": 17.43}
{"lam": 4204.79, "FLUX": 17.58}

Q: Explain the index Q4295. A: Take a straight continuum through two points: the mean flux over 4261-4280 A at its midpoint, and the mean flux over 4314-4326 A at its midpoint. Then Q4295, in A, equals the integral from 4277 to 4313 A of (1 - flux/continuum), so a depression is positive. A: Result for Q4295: 8.2 A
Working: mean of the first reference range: 13.9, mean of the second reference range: 16.1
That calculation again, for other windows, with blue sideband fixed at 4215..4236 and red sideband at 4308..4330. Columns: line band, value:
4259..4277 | 1.3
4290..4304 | 2.8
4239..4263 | -0.3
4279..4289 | 0.7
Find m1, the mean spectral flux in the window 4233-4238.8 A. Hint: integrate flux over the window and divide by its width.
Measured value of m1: 15.7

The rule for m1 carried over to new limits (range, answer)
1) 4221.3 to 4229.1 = 16.6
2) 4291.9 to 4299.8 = 12.5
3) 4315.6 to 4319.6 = 18.9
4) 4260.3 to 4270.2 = 14.8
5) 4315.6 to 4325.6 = 16.4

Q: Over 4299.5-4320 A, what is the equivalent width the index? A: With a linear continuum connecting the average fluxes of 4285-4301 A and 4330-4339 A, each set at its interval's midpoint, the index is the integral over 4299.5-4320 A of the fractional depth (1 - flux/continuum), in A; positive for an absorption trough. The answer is 4.5 A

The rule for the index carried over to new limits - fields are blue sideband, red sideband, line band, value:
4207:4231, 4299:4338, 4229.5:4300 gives 1.6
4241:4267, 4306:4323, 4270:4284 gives 1.4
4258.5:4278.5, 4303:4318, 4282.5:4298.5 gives -1.9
